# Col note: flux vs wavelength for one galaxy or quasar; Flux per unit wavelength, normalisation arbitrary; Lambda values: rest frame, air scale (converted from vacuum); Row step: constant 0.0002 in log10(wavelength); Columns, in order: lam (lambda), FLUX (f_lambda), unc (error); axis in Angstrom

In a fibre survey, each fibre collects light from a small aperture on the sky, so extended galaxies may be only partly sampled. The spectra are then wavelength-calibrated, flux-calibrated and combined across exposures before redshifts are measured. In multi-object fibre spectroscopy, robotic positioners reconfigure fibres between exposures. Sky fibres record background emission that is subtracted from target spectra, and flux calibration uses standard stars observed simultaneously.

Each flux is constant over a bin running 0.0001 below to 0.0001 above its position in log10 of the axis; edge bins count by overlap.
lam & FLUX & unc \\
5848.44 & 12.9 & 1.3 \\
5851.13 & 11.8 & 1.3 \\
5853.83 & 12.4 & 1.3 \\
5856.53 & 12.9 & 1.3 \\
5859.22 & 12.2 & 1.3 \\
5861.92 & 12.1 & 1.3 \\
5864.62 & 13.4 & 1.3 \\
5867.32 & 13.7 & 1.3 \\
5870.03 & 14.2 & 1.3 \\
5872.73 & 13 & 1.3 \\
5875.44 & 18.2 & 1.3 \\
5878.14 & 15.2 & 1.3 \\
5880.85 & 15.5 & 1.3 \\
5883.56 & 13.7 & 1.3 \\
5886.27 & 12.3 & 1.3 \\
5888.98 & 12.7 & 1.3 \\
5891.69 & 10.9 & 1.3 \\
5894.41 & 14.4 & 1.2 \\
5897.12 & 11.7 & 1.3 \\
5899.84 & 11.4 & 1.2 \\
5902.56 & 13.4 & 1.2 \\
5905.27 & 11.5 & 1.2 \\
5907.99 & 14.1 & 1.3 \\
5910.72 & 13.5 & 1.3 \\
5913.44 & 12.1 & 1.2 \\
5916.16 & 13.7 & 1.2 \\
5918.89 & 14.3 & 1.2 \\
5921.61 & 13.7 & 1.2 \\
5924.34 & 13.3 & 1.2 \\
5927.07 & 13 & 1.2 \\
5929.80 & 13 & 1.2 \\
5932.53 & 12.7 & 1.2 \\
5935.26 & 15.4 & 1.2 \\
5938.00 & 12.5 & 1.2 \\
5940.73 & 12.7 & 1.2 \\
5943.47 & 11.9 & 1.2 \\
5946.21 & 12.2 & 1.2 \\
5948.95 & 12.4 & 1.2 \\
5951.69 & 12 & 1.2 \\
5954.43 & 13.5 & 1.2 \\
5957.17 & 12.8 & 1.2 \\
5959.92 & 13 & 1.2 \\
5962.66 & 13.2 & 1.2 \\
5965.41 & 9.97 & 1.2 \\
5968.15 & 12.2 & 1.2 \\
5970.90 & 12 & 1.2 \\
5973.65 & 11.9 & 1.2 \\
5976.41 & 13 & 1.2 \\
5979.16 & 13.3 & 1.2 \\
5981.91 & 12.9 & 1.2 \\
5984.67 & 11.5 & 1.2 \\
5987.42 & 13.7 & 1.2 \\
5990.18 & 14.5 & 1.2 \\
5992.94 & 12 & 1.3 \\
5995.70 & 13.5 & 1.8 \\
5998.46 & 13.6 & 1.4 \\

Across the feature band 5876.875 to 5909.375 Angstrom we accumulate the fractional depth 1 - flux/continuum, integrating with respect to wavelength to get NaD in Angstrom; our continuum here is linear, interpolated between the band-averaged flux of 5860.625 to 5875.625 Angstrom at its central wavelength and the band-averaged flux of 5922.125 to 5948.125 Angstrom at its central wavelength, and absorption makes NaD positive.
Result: 1.0 Angstrom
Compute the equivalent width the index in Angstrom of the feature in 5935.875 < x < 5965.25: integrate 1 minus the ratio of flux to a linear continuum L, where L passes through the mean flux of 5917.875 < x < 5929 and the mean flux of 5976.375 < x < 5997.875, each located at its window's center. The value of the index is 1.7 Angstrom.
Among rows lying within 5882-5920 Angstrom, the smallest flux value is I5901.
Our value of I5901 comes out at 10.9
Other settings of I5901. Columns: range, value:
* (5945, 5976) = 9.97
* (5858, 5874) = 12.1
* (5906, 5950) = 11.9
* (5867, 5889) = 12.3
